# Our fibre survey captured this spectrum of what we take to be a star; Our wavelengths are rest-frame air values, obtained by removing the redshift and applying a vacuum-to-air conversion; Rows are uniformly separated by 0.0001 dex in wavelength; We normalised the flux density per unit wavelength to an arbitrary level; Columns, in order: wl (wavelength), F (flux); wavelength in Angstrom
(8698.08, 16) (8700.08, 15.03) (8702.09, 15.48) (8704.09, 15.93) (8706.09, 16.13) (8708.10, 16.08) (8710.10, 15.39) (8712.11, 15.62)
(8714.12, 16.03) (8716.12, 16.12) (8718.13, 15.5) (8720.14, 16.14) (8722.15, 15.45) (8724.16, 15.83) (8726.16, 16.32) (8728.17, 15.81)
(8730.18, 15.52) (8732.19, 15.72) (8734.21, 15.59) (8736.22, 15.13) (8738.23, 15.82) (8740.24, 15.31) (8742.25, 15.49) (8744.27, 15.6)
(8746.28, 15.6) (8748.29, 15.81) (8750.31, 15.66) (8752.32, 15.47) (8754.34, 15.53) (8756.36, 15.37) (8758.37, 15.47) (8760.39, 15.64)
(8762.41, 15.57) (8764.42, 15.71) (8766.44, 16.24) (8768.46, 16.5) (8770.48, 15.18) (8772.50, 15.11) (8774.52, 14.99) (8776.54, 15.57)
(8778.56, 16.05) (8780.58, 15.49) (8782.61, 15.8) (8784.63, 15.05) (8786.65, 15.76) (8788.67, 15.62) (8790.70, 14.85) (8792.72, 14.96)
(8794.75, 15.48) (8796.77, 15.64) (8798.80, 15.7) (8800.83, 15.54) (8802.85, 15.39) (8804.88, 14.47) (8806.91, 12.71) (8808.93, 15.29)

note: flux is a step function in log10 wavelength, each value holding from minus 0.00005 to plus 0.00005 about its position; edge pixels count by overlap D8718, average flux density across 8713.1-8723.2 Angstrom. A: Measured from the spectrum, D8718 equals 15.8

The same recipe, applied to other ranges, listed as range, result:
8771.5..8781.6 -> 15.4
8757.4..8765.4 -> 15.6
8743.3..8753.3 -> 15.6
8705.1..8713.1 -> 15.8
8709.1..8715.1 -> 15.7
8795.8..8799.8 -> 15.7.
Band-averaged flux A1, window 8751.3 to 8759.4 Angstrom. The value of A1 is 15.5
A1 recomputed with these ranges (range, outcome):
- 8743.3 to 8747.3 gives 15.6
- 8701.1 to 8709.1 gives 15.9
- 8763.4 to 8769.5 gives 16.2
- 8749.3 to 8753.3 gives 15.6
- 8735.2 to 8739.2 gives 15.5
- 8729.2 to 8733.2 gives 15.6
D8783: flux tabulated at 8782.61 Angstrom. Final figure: 15.8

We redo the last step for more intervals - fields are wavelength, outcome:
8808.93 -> 15.29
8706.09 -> 16.13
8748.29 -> 15.81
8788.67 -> 15.62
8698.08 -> 16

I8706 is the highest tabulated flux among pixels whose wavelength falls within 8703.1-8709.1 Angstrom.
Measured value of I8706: 16.13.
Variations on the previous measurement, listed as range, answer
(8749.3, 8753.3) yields 15.66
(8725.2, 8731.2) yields 16.32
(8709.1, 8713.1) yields 15.62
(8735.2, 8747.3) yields 15.82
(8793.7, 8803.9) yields 15.7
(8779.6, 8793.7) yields 15.8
